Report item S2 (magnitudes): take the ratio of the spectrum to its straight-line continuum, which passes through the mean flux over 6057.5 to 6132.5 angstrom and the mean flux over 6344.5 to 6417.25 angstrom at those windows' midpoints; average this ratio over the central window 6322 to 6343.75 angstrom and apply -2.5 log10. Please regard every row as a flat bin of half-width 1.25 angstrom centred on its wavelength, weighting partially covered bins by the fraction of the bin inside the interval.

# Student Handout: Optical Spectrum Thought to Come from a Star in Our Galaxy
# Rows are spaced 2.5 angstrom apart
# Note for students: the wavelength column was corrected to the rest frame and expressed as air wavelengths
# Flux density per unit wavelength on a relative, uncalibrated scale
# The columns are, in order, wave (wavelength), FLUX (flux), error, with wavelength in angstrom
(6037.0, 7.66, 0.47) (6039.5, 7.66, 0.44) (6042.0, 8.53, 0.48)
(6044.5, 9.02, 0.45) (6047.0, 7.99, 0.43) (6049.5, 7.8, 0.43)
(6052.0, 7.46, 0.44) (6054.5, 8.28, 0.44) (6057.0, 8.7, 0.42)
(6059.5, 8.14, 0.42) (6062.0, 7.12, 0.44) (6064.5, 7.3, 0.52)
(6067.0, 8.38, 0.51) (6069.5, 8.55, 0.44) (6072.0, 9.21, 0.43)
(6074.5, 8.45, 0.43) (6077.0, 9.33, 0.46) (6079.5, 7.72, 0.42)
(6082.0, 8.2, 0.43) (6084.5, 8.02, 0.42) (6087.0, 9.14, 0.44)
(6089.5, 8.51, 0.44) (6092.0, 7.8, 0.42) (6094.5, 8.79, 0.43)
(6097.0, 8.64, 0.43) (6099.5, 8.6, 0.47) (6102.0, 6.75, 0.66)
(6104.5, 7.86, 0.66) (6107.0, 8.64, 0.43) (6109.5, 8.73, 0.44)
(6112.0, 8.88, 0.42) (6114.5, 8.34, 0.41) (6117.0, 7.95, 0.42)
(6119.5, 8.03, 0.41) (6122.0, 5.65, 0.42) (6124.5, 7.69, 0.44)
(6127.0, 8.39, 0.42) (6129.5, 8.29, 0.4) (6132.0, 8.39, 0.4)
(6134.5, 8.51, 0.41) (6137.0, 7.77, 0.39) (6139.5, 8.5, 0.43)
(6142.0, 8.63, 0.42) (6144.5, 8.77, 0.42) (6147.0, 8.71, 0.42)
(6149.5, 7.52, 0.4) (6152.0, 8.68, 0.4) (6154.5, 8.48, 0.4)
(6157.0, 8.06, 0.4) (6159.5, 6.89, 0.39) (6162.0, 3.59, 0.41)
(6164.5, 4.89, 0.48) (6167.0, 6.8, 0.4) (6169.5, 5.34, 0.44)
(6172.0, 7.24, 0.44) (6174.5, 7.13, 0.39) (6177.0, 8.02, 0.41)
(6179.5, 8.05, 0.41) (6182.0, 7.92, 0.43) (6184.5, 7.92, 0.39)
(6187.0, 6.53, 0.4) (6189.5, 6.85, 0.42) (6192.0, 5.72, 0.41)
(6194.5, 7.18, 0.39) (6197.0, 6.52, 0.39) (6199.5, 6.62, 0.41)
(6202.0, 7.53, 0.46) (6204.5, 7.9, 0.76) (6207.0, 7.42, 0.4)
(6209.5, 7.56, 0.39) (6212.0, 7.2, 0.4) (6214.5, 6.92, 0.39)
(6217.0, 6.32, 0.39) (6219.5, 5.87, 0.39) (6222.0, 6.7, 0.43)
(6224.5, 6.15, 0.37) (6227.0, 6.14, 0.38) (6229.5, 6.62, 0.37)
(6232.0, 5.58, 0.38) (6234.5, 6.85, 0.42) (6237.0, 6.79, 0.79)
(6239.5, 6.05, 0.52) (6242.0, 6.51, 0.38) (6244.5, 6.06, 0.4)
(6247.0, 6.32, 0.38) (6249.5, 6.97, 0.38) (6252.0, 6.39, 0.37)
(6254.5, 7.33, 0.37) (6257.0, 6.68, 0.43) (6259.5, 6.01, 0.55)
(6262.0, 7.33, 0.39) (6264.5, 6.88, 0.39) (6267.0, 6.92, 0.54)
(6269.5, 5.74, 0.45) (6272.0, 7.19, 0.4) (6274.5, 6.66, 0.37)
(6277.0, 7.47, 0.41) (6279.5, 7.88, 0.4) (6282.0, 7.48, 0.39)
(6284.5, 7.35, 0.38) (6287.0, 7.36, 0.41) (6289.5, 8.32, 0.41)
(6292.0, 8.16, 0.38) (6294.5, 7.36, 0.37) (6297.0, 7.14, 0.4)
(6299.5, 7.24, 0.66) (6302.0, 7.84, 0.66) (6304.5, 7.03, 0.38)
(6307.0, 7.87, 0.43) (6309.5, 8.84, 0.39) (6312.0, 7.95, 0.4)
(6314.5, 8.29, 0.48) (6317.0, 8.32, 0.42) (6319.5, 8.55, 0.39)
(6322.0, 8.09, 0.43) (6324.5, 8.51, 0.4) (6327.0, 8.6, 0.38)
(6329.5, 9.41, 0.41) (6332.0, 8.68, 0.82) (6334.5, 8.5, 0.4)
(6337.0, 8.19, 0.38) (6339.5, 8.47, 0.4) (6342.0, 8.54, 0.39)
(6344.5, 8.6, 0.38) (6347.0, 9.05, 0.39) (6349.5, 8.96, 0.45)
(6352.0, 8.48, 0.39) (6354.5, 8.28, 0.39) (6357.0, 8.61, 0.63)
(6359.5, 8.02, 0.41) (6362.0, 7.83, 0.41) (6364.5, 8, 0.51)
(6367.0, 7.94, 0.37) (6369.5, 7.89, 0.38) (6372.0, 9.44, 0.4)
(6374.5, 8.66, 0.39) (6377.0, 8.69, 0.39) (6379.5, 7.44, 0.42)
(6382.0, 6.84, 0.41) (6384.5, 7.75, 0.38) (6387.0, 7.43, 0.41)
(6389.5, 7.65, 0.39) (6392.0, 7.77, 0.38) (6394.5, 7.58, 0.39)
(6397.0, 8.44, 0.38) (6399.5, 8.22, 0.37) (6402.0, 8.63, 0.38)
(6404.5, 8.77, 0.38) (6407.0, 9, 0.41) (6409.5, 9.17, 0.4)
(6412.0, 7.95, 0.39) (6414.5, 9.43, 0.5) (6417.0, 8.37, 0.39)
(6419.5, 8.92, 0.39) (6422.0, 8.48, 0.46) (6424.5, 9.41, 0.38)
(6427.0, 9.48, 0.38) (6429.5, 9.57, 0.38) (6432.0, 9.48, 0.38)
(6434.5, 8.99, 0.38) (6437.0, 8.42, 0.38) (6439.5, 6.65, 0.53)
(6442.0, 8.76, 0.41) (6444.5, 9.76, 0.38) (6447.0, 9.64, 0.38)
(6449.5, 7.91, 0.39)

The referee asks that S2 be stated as -0.04 mag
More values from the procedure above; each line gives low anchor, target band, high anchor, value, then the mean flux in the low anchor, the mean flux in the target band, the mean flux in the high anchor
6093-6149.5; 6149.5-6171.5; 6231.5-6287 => 0.17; 8.19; 6.67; 6.78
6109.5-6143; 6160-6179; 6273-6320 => 0.27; 8.1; 6.25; 7.73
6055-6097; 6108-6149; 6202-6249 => -0.06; 8.34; 8.19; 6.64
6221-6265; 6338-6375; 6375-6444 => -0.08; 6.51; 8.45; 8.44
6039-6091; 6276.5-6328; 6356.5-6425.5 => 0.05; 8.27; 7.89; 8.29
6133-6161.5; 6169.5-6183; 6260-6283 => 0.06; 8.11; 7.45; 7.02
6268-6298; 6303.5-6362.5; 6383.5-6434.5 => -0.08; 7.34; 8.42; 8.59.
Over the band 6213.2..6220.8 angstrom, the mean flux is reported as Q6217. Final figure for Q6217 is 6.38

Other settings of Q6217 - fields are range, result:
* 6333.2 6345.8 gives 8.46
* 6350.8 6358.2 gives 8.46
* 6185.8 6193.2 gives 6.37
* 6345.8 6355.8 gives 8.69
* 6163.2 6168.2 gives 5.81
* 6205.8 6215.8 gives 7.27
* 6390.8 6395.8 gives 7.68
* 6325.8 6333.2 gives 8.9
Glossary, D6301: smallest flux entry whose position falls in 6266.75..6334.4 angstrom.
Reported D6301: 5.74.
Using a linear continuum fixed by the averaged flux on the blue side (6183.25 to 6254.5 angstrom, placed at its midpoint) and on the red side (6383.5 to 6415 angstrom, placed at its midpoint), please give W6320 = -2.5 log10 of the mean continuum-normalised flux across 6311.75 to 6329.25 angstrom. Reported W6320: -0.113 mag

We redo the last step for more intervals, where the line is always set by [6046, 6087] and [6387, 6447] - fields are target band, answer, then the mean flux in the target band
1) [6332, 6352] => -0.01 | 8.61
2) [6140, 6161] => 0.02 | 8.17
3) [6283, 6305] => 0.13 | 7.55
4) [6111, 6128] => 0.06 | 7.82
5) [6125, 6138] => 0.00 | 8.25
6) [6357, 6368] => 0.07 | 8.02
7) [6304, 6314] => 0.06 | 8.02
